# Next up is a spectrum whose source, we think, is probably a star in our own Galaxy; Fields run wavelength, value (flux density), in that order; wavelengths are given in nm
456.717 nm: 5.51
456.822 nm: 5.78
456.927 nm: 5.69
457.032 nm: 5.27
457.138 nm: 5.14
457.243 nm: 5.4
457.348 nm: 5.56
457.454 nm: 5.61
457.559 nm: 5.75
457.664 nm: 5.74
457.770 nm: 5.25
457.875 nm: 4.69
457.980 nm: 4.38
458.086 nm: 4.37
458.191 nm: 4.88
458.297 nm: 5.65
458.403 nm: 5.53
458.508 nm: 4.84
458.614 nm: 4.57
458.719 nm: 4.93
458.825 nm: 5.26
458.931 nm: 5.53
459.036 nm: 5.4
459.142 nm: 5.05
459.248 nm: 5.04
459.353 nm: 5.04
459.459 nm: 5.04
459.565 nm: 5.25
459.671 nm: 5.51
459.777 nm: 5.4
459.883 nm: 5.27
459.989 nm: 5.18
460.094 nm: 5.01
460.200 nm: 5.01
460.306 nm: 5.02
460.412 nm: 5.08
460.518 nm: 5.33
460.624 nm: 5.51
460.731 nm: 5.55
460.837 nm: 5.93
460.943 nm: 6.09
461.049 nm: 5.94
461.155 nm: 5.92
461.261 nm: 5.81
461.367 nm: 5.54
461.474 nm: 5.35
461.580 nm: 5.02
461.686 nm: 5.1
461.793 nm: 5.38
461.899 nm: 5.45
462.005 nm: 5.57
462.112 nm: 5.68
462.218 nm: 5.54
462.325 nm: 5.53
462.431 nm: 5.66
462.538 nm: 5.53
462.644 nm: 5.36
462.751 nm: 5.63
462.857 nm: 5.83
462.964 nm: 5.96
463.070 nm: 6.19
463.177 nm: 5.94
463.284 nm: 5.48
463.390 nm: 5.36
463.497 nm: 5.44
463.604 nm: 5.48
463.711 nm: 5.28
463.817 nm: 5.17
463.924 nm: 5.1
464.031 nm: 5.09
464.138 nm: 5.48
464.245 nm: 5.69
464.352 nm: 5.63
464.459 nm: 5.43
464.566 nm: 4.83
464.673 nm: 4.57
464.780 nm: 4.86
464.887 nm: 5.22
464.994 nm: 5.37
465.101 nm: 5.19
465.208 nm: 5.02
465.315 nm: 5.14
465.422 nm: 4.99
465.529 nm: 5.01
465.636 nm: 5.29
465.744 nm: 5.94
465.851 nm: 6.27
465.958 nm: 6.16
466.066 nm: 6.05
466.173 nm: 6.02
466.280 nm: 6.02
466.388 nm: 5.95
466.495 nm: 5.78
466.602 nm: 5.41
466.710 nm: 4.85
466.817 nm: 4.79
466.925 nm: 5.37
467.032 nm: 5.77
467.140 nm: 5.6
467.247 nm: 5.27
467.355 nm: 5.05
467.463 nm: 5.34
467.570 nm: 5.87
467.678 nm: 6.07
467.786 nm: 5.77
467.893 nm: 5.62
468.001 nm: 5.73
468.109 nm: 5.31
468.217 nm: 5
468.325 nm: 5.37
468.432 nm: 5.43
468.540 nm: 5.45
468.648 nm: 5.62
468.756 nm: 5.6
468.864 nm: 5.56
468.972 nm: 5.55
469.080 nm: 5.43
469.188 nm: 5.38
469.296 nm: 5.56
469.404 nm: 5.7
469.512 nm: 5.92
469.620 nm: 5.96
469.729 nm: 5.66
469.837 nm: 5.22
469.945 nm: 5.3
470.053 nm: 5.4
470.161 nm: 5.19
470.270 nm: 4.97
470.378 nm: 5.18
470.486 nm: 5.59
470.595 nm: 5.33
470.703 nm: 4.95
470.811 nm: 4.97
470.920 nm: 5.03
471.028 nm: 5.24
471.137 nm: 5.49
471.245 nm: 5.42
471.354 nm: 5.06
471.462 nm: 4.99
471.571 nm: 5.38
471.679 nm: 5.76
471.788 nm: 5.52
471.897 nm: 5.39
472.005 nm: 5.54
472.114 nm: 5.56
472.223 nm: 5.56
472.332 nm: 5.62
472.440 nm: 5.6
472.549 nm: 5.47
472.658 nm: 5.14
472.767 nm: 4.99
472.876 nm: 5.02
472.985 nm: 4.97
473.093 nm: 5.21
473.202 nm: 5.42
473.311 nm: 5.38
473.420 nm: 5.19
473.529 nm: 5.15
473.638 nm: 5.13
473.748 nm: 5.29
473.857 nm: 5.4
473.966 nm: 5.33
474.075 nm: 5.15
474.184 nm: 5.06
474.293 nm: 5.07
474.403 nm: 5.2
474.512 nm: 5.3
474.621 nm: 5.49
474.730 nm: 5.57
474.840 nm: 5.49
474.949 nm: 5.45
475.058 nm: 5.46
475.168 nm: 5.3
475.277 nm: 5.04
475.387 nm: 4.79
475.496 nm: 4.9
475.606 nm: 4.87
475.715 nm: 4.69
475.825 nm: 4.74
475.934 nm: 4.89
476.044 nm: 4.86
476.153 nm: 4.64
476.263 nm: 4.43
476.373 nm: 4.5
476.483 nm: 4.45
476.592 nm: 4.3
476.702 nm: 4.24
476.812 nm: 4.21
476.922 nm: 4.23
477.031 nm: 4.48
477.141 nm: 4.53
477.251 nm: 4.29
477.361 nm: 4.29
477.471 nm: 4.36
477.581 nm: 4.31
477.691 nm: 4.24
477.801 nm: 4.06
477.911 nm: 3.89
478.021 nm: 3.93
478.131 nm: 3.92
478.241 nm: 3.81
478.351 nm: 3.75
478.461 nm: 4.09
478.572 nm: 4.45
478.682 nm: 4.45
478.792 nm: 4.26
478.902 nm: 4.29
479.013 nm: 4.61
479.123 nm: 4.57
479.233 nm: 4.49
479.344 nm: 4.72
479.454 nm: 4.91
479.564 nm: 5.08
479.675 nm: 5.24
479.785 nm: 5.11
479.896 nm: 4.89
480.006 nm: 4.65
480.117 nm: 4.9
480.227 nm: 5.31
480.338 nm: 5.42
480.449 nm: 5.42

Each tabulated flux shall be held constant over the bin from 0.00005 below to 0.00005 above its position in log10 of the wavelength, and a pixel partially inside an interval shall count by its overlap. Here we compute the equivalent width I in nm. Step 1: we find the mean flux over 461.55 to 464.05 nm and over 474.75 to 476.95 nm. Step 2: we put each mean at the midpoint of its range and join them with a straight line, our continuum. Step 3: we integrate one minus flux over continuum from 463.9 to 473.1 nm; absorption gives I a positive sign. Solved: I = -0.40 nm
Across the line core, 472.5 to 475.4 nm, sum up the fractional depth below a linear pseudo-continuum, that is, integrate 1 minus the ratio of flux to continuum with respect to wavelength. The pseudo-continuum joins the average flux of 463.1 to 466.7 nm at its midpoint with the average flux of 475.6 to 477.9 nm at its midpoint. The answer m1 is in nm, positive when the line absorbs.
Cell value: -0.35 nm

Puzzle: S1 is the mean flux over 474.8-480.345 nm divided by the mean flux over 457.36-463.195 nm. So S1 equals 0.9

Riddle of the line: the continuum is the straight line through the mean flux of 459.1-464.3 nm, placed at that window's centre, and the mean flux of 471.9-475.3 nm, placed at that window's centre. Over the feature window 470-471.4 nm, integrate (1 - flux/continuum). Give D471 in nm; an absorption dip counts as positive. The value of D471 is 0.03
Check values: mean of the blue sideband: 5.45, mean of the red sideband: 5.31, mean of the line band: 5.22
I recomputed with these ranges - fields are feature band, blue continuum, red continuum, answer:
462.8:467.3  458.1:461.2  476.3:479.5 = -0.42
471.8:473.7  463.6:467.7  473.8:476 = -0.04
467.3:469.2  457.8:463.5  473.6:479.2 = -0.18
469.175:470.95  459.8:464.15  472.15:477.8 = -0.08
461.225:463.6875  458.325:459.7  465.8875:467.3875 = -0.09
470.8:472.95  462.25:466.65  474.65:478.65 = -0.19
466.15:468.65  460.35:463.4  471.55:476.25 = -0.04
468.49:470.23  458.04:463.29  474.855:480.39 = -0.19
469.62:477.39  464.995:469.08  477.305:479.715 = -0.39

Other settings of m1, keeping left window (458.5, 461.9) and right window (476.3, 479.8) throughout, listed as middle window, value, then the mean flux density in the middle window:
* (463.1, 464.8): -0.07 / 5.32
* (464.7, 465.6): -0.01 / 5.09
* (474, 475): -0.16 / 5.31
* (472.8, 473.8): -0.12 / 5.19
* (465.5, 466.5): -0.17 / 5.87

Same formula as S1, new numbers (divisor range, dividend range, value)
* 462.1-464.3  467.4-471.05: 0.98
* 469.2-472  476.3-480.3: 0.83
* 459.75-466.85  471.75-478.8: 0.89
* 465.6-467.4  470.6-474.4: 0.94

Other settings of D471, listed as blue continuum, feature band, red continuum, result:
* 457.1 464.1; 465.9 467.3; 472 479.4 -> -0.130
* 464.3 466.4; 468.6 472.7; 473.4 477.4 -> -0.208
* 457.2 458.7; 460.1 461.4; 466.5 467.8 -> -0.075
